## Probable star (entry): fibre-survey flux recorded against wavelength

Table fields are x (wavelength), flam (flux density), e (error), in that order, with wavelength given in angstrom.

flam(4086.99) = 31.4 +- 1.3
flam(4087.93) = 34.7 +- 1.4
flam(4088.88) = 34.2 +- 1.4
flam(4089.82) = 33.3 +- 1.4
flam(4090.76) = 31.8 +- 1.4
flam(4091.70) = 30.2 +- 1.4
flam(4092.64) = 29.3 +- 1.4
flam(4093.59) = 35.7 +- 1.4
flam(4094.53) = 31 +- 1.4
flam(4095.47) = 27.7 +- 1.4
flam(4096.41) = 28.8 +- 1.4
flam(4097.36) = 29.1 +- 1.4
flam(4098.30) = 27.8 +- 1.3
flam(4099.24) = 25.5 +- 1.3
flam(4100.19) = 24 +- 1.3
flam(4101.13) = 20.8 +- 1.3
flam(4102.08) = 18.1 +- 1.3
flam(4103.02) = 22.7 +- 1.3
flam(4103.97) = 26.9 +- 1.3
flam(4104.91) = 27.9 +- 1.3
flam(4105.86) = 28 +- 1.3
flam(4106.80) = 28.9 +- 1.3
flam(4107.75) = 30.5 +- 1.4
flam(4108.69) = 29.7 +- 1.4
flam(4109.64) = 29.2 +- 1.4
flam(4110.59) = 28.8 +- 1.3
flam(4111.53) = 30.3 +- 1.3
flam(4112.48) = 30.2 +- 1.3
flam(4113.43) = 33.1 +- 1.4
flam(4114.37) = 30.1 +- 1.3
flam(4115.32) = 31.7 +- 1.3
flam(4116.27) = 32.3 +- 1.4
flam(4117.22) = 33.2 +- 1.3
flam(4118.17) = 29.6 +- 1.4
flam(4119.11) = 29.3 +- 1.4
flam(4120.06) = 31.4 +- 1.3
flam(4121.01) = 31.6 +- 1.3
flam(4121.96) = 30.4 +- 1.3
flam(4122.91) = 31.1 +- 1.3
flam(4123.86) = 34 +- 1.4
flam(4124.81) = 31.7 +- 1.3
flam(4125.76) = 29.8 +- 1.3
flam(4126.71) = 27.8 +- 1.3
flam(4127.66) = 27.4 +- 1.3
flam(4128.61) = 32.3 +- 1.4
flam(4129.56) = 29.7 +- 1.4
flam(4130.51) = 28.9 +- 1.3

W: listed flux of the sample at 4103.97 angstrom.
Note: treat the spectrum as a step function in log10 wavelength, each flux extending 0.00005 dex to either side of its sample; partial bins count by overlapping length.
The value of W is 26.9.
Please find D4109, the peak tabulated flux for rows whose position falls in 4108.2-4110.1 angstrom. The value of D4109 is 29.7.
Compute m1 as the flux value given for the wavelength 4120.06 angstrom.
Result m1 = 31.4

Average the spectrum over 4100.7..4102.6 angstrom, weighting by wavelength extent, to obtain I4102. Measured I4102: 19.5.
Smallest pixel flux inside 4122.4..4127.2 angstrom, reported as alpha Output 27.8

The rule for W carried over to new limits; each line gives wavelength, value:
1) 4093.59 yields 35.7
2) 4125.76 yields 29.8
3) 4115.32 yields 31.7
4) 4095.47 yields 27.7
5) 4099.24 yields 25.5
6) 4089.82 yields 33.3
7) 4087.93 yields 34.7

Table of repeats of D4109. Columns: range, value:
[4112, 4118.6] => 33.2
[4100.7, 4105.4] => 27.9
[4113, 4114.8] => 33.1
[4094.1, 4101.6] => 31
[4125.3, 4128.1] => 29.8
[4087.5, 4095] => 35.7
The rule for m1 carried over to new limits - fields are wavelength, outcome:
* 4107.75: 30.5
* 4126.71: 27.8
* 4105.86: 28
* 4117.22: 33.2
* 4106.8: 28.9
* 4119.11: 29.3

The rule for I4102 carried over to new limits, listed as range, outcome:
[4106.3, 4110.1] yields 29.6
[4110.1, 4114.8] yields 30.5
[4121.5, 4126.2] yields 31.4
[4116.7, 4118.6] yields 31.4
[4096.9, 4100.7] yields 26.6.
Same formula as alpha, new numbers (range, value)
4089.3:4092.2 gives 30.2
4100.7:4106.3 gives 18.1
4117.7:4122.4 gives 29.3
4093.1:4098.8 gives 27.7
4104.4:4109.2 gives 27.9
